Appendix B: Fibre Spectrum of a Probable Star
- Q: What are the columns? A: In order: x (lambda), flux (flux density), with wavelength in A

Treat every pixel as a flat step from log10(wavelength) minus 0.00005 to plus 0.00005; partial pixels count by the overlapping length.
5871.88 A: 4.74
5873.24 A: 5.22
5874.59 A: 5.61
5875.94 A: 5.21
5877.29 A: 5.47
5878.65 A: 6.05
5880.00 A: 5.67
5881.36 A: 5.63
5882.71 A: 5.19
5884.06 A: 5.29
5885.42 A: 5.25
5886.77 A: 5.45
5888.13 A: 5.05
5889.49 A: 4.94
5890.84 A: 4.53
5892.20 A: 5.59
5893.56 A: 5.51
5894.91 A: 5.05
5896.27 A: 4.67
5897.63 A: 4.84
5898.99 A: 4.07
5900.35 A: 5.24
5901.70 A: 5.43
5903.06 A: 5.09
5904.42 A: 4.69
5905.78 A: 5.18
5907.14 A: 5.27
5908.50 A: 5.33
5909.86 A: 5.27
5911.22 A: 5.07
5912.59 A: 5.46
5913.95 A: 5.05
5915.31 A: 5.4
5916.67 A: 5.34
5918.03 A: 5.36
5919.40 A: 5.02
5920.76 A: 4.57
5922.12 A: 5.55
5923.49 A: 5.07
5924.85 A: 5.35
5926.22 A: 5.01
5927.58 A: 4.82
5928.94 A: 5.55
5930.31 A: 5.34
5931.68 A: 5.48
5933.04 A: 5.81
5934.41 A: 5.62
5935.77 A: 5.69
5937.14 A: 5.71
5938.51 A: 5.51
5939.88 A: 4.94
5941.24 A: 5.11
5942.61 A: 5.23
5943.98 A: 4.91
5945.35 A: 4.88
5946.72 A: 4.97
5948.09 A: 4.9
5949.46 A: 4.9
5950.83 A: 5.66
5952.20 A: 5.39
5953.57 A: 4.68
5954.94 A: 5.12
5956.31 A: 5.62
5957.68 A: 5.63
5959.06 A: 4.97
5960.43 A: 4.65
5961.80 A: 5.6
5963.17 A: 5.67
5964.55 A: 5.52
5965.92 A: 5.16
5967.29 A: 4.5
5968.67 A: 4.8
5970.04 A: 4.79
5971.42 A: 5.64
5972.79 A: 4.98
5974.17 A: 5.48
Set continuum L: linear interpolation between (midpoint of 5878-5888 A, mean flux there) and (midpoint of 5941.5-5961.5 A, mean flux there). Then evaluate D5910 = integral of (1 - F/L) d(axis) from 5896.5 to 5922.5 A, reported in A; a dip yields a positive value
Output 1.1 A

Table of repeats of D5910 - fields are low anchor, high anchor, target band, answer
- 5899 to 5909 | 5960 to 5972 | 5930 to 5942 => -0.8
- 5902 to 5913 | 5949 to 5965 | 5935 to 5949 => 0.2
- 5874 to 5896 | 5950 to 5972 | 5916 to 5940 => -0.3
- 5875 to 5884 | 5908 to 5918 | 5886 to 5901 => 1.2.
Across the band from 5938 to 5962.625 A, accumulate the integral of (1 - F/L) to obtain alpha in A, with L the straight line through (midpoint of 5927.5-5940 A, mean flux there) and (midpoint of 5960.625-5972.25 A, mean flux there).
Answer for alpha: 0.9 A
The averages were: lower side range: 5.5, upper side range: 5.19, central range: 5.15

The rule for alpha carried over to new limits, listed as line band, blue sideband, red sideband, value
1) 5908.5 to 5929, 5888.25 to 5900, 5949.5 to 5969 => -0.66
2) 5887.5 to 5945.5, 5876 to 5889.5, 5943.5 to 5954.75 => 0.44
